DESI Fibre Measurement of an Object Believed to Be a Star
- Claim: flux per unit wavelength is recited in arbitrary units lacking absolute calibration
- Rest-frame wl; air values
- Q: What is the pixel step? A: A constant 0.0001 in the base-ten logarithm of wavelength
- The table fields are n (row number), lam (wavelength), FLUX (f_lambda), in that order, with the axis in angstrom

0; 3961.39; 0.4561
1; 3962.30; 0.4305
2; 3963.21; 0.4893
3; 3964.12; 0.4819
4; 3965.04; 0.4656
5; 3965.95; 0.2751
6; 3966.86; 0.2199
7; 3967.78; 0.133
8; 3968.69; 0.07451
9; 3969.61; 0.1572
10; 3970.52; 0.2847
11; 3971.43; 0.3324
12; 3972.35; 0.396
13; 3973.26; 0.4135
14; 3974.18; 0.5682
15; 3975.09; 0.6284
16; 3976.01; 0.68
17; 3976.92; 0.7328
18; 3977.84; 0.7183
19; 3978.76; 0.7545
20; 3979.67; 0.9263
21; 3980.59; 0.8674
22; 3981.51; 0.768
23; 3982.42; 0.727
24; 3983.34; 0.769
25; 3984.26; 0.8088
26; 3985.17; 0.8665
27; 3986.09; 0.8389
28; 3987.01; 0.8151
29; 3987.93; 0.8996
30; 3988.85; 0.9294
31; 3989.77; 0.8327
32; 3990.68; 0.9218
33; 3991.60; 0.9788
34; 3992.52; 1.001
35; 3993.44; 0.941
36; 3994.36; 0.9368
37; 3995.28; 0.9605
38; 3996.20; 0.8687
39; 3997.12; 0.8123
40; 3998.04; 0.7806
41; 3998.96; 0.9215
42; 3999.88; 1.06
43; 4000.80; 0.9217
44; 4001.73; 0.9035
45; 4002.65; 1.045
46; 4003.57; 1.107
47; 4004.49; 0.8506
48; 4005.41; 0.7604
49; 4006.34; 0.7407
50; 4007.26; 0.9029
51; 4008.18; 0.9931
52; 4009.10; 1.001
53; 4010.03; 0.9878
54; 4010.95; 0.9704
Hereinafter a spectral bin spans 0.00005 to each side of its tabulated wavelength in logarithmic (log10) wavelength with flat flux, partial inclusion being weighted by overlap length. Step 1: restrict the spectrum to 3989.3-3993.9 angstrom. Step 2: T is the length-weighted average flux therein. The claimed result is 0.936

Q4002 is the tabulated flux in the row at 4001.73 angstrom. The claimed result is 0.9035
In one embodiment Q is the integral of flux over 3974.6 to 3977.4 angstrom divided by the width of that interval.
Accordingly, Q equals 0.68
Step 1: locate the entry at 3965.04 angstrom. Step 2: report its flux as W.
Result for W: 0.4656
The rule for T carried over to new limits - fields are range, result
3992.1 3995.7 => 0.959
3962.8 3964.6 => 0.484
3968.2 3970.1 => 0.12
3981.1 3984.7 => 0.768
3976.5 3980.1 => 0.782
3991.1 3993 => 0.987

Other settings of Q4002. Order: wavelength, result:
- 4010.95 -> 0.9704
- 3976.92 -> 0.7328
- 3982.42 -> 0.727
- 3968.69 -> 0.07451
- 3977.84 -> 0.7183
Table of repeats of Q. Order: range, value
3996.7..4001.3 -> 0.899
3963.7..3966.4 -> 0.406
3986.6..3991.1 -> 0.881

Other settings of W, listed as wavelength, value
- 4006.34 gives 0.7407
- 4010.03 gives 0.9878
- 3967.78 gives 0.133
